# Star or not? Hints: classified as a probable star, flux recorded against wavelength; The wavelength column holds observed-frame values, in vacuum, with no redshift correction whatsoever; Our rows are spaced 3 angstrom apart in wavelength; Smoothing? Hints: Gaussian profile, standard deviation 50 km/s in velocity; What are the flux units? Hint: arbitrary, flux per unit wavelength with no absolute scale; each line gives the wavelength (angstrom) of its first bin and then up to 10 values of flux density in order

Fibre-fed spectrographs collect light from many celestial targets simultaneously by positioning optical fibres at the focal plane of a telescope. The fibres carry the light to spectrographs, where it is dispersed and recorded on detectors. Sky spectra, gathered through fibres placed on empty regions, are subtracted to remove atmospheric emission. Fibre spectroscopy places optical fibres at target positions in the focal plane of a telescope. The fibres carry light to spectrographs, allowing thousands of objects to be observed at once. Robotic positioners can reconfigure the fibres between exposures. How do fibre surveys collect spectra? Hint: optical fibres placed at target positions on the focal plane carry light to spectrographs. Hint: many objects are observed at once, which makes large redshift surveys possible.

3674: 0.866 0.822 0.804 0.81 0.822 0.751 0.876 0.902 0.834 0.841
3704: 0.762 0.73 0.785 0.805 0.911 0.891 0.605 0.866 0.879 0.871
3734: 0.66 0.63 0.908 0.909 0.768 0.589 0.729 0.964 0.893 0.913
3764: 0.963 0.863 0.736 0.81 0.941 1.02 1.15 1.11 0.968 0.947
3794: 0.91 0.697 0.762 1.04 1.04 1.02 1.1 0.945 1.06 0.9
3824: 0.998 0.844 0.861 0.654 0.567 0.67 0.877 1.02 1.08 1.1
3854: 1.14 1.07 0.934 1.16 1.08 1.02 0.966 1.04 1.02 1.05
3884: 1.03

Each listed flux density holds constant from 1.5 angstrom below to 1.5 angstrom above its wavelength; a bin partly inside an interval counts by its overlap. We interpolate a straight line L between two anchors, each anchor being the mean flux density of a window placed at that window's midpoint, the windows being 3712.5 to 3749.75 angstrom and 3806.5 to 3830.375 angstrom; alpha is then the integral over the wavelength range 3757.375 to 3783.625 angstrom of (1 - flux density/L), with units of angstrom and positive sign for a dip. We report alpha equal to -1.4 angstrom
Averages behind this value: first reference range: 0.795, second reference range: 0.974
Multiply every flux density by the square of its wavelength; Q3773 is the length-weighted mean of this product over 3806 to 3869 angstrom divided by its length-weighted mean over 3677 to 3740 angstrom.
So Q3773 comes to 1.27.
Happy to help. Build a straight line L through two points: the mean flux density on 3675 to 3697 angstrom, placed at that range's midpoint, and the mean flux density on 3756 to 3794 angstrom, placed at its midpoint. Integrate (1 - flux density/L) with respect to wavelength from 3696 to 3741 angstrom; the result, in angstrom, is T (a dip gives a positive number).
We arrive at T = 3.6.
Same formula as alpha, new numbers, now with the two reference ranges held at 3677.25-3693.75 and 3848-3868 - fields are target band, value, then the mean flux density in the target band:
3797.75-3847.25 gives 6.1 angstrom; 0.897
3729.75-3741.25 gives 1.7 angstrom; 0.762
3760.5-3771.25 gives 0.8 angstrom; 0.868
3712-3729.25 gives 0.8 angstrom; 0.826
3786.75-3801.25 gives 1.8 angstrom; 0.857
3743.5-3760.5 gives 2.1 angstrom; 0.803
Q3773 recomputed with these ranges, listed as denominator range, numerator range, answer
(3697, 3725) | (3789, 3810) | 1.20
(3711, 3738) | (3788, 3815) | 1.24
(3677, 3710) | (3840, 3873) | 1.39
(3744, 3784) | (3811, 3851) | 1.06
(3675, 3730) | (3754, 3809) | 1.19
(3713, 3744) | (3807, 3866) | 1.24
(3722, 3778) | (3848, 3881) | 1.36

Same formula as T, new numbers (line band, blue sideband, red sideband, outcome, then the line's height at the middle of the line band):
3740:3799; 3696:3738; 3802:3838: -2.2 angstrom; 0.855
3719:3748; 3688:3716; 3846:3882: 2.4 angstrom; 0.862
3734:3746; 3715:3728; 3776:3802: 0.9 angstrom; 0.856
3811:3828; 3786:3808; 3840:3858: -0.1 angstrom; 0.968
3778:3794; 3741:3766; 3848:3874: -2.1 angstrom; 0.908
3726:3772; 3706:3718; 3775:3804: 3.2 angstrom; 0.881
